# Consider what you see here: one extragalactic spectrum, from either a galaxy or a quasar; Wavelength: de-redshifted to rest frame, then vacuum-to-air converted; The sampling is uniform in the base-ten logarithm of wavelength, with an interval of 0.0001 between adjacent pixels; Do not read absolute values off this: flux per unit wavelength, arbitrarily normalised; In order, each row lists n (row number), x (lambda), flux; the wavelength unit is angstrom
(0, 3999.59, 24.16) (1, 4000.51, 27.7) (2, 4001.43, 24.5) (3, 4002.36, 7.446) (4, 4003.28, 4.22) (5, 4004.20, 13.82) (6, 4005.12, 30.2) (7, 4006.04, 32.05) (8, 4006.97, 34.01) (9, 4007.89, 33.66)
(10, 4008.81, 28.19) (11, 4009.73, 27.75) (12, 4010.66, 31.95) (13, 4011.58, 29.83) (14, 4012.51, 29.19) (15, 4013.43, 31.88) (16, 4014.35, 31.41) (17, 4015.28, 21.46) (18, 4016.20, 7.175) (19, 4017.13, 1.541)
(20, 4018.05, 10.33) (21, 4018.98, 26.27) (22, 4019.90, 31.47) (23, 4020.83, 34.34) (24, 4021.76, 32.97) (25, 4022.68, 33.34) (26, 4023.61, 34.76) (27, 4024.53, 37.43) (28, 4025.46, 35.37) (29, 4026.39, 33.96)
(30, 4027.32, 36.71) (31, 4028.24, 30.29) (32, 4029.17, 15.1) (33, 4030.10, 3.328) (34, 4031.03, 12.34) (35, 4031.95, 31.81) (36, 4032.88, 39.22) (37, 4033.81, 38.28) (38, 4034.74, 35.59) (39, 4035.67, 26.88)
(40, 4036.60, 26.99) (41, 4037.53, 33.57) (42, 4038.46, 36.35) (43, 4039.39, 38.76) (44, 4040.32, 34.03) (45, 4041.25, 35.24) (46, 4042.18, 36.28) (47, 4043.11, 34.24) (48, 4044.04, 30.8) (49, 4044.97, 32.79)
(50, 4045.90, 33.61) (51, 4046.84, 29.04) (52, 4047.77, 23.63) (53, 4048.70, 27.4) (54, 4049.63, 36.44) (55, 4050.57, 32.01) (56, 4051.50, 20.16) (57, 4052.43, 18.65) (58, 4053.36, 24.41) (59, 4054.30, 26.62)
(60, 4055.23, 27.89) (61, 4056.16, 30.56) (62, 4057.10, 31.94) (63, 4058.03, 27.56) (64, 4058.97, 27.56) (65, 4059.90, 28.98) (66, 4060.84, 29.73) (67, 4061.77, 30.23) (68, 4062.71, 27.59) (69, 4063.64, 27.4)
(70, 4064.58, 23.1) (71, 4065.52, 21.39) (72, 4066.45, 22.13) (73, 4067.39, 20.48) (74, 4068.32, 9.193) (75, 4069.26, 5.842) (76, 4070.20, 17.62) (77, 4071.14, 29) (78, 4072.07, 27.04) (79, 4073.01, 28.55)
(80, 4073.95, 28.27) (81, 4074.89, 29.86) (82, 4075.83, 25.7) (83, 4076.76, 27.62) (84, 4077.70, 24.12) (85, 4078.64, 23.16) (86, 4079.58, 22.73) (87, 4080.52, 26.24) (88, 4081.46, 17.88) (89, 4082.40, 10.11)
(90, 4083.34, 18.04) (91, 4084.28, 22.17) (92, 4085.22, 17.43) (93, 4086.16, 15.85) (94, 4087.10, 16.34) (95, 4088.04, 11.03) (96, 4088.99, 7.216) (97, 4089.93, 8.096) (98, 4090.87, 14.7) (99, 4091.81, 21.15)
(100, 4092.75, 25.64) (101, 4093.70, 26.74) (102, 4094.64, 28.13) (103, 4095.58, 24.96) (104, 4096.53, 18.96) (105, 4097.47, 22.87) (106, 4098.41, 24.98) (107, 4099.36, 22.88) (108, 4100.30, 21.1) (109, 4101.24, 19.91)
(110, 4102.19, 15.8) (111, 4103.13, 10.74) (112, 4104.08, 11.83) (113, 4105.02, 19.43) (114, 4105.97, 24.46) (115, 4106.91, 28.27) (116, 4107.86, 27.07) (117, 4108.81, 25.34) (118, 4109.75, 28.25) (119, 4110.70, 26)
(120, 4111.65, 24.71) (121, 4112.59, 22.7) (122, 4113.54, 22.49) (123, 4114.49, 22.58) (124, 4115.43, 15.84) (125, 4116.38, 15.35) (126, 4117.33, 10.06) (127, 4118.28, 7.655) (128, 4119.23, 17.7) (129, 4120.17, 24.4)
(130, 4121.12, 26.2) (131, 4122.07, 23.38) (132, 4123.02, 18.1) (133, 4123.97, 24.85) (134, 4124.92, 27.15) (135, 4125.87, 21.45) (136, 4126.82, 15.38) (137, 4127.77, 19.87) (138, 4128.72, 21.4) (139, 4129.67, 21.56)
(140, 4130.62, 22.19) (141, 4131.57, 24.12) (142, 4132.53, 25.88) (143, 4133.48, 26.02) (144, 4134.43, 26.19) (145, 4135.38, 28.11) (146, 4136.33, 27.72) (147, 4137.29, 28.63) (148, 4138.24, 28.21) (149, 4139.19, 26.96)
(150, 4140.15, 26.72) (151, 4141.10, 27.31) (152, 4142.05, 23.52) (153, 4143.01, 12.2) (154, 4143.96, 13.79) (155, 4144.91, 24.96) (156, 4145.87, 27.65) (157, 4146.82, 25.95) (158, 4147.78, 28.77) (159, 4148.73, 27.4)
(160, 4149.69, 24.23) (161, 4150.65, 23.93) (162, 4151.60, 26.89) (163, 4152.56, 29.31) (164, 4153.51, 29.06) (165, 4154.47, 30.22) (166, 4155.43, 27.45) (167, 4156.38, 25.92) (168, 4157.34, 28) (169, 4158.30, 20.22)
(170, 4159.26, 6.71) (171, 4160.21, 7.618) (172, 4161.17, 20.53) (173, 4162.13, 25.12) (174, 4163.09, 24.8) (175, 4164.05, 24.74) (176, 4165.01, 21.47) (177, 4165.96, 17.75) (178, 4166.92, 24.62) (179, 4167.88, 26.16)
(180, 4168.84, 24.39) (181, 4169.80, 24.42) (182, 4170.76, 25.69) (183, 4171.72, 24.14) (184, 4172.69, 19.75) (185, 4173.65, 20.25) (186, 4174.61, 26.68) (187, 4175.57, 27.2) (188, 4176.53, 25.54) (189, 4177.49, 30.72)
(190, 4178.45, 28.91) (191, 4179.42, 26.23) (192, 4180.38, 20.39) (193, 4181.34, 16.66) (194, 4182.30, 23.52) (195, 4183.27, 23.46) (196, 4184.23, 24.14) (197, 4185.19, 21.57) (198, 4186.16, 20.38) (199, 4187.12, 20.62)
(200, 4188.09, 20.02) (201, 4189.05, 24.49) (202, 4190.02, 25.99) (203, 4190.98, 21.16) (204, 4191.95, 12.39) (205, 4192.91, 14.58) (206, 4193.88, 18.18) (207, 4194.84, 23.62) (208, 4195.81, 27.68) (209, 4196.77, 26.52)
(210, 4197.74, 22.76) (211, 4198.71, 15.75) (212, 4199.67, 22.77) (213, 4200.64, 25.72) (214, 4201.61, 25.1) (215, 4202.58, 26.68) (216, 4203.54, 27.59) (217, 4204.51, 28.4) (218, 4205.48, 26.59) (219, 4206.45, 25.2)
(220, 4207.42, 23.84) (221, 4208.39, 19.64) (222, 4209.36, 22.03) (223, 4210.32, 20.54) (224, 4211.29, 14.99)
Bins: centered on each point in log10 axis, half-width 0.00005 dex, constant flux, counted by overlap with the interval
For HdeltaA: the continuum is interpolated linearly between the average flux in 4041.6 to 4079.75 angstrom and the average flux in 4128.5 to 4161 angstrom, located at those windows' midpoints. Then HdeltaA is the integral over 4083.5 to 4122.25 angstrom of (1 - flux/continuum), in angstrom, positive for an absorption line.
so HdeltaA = 8.18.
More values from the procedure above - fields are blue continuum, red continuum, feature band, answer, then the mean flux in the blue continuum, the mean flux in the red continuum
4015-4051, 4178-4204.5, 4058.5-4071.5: 2.32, 29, 22.6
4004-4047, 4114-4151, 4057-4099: 6.44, 29.2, 22.7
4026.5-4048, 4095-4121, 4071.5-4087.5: 1.44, 30.4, 20.7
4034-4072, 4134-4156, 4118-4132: 2.72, 27.8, 25.9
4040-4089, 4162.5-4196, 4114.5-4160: 1.18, 24.9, 22.9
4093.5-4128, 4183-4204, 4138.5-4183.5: -3.93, 21.3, 22.3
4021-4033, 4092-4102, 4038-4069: -1.59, 28.8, 23.3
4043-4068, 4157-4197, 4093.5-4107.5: 2.30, 27.4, 22.3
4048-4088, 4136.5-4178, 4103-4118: 1.84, 23.8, 24.1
